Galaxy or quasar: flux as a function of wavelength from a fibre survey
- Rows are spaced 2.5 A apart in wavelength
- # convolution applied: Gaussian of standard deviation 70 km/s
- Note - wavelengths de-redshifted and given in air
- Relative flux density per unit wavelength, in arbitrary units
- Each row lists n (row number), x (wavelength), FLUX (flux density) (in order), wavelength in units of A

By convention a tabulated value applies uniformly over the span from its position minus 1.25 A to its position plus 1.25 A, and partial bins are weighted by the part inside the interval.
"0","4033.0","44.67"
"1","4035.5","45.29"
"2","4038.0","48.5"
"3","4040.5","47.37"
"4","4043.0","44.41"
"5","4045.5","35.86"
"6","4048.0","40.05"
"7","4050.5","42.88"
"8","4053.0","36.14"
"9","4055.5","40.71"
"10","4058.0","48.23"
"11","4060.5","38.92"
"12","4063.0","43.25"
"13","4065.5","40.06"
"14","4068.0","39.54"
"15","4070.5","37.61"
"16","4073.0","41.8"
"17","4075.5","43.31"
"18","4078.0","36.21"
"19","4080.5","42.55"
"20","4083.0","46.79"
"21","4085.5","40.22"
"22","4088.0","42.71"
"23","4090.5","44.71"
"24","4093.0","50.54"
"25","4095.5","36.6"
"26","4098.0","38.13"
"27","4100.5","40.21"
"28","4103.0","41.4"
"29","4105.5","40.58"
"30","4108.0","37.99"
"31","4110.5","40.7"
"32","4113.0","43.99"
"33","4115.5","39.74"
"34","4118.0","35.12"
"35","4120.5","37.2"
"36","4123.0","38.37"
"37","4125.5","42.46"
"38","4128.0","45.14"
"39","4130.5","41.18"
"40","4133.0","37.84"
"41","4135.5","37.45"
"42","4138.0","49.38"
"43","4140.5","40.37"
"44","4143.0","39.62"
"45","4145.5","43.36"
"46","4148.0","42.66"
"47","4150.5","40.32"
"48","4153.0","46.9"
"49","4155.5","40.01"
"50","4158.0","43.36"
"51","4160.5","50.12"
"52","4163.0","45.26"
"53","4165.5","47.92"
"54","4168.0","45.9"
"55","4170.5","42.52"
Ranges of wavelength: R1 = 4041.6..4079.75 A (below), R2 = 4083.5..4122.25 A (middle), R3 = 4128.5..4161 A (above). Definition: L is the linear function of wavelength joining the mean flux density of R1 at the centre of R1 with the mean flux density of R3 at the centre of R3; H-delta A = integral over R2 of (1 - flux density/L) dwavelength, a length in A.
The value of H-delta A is 0.7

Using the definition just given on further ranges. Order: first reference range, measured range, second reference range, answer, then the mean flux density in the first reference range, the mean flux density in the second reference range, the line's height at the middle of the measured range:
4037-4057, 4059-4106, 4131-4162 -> 0.9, 42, 42.6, 42.2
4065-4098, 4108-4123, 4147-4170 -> 1.3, 41.6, 44.7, 43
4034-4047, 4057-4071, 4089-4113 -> 0.6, 44.2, 41.4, 43.1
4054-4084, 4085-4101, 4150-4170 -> 0.1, 41.5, 45.1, 42.4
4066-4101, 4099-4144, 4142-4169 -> 2.5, 41.5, 44.2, 42.9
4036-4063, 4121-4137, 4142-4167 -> 1.2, 42.4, 44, 43.6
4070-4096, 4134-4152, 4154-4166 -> 1.1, 42.4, 45.2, 44.6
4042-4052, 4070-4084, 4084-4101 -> 0.0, 40.6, 42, 41.5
